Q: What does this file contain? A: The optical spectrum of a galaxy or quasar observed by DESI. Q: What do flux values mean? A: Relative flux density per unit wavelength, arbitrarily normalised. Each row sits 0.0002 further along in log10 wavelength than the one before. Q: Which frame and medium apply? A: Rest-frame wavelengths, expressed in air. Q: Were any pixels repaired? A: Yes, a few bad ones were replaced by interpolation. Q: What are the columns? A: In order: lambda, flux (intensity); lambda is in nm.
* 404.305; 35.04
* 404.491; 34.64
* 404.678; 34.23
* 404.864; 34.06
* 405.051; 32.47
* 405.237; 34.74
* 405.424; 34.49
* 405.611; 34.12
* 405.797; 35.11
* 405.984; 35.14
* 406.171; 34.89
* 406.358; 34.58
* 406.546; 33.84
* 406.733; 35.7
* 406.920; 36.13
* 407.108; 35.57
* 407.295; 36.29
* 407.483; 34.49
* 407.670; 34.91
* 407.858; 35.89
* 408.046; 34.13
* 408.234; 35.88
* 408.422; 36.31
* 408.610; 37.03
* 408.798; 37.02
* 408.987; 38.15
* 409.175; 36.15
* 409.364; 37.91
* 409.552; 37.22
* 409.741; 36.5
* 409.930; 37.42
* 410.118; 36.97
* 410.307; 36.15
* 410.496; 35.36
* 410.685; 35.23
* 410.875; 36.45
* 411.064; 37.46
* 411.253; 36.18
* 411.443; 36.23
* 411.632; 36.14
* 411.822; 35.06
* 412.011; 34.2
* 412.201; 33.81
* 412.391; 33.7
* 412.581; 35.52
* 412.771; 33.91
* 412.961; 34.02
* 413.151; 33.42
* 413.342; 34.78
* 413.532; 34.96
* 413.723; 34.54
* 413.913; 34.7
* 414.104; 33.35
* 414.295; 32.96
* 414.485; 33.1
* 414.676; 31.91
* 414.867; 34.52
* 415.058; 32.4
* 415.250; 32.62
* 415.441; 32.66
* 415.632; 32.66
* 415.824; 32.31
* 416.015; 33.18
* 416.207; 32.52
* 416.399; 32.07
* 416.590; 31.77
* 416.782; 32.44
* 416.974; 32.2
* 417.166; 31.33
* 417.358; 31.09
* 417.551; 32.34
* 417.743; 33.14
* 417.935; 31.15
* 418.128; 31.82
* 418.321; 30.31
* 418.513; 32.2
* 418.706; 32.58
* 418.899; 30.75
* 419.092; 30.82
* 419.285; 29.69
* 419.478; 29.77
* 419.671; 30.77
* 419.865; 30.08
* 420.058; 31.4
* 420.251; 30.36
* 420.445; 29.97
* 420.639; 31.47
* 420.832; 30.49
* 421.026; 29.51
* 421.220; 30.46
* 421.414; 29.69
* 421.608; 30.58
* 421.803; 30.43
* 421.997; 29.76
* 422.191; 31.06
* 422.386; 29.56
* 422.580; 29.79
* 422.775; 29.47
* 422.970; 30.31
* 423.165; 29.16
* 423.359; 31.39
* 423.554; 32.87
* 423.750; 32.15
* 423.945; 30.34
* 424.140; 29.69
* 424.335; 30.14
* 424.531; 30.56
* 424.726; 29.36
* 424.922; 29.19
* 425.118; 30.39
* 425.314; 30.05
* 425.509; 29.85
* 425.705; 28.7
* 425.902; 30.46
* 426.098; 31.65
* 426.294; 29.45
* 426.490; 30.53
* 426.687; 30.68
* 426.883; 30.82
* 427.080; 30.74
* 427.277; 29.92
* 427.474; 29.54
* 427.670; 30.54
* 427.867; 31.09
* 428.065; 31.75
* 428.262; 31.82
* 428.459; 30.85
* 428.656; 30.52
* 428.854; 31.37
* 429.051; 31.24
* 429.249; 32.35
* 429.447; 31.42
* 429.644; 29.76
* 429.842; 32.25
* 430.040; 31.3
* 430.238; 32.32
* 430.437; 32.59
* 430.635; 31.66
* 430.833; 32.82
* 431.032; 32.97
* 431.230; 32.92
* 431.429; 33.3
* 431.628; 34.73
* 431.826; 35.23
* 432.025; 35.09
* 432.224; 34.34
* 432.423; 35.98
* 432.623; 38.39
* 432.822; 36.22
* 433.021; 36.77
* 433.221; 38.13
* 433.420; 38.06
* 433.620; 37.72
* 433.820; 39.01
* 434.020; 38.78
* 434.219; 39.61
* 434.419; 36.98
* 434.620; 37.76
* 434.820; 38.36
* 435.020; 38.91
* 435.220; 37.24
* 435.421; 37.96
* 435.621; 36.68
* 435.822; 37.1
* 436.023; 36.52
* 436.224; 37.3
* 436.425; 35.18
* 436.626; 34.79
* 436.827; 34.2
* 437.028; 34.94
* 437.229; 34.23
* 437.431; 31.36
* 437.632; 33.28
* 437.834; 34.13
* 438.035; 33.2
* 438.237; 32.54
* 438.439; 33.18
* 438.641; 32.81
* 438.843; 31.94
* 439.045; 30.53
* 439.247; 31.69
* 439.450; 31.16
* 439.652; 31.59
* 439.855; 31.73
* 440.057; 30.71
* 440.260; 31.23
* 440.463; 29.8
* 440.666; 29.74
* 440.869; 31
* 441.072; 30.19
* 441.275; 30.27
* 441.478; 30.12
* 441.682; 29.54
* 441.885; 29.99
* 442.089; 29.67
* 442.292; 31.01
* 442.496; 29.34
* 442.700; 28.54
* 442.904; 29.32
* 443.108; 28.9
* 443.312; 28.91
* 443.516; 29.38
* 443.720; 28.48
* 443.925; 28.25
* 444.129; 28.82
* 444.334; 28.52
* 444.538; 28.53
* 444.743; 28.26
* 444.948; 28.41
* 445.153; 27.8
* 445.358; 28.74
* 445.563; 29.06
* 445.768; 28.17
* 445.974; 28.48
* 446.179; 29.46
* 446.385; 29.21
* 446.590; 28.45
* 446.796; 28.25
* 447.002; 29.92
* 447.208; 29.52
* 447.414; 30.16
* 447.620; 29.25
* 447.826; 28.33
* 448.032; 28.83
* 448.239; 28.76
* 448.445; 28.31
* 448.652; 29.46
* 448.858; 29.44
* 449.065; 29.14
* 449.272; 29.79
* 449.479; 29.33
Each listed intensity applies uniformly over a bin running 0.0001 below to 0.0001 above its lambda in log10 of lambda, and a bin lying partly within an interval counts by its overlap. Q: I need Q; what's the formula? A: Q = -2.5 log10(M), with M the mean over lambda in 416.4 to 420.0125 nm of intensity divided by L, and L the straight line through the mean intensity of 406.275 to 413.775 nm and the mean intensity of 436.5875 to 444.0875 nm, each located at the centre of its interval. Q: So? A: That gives 0.10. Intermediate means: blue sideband 35.6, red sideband 31.1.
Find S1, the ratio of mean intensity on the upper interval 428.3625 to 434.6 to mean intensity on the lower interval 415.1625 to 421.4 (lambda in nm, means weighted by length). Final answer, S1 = 1.10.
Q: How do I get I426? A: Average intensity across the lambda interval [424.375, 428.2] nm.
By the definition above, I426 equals 30.3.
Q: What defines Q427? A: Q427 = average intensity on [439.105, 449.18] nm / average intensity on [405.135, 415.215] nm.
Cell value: 0.84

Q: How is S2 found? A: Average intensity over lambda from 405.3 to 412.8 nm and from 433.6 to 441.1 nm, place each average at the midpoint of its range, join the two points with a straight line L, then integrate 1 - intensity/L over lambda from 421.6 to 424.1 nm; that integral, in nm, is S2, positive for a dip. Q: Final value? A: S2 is 0.32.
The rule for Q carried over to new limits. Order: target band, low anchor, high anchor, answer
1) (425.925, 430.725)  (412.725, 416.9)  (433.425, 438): 0.14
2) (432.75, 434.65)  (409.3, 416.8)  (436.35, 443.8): -0.18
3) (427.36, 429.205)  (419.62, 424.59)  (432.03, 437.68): 0.08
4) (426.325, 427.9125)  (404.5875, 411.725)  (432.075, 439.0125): 0.18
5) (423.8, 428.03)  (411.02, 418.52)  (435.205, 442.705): 0.09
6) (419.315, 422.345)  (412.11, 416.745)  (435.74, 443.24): 0.09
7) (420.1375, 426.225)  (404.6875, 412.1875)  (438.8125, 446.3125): 0.09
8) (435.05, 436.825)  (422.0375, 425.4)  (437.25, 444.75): -0.20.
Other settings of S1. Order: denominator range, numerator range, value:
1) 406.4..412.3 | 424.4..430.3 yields 0.85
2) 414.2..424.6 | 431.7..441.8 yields 1.10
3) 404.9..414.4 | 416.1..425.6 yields 0.87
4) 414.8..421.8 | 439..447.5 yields 0.94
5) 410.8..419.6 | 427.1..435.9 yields 1.04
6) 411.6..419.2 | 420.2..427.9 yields 0.92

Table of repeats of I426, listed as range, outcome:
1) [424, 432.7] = 31.6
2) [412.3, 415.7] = 33.7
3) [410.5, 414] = 35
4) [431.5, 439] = 35.9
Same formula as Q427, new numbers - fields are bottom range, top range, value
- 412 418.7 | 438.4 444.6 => 0.92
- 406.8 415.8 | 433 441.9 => 0.97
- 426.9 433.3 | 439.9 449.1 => 0.89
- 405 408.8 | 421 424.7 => 0.86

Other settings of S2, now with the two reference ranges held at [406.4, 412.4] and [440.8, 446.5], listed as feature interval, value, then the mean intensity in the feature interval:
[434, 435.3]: -0.31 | 38.2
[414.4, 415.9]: 0.09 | 32.8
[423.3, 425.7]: 0.18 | 30.4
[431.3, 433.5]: -0.32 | 36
